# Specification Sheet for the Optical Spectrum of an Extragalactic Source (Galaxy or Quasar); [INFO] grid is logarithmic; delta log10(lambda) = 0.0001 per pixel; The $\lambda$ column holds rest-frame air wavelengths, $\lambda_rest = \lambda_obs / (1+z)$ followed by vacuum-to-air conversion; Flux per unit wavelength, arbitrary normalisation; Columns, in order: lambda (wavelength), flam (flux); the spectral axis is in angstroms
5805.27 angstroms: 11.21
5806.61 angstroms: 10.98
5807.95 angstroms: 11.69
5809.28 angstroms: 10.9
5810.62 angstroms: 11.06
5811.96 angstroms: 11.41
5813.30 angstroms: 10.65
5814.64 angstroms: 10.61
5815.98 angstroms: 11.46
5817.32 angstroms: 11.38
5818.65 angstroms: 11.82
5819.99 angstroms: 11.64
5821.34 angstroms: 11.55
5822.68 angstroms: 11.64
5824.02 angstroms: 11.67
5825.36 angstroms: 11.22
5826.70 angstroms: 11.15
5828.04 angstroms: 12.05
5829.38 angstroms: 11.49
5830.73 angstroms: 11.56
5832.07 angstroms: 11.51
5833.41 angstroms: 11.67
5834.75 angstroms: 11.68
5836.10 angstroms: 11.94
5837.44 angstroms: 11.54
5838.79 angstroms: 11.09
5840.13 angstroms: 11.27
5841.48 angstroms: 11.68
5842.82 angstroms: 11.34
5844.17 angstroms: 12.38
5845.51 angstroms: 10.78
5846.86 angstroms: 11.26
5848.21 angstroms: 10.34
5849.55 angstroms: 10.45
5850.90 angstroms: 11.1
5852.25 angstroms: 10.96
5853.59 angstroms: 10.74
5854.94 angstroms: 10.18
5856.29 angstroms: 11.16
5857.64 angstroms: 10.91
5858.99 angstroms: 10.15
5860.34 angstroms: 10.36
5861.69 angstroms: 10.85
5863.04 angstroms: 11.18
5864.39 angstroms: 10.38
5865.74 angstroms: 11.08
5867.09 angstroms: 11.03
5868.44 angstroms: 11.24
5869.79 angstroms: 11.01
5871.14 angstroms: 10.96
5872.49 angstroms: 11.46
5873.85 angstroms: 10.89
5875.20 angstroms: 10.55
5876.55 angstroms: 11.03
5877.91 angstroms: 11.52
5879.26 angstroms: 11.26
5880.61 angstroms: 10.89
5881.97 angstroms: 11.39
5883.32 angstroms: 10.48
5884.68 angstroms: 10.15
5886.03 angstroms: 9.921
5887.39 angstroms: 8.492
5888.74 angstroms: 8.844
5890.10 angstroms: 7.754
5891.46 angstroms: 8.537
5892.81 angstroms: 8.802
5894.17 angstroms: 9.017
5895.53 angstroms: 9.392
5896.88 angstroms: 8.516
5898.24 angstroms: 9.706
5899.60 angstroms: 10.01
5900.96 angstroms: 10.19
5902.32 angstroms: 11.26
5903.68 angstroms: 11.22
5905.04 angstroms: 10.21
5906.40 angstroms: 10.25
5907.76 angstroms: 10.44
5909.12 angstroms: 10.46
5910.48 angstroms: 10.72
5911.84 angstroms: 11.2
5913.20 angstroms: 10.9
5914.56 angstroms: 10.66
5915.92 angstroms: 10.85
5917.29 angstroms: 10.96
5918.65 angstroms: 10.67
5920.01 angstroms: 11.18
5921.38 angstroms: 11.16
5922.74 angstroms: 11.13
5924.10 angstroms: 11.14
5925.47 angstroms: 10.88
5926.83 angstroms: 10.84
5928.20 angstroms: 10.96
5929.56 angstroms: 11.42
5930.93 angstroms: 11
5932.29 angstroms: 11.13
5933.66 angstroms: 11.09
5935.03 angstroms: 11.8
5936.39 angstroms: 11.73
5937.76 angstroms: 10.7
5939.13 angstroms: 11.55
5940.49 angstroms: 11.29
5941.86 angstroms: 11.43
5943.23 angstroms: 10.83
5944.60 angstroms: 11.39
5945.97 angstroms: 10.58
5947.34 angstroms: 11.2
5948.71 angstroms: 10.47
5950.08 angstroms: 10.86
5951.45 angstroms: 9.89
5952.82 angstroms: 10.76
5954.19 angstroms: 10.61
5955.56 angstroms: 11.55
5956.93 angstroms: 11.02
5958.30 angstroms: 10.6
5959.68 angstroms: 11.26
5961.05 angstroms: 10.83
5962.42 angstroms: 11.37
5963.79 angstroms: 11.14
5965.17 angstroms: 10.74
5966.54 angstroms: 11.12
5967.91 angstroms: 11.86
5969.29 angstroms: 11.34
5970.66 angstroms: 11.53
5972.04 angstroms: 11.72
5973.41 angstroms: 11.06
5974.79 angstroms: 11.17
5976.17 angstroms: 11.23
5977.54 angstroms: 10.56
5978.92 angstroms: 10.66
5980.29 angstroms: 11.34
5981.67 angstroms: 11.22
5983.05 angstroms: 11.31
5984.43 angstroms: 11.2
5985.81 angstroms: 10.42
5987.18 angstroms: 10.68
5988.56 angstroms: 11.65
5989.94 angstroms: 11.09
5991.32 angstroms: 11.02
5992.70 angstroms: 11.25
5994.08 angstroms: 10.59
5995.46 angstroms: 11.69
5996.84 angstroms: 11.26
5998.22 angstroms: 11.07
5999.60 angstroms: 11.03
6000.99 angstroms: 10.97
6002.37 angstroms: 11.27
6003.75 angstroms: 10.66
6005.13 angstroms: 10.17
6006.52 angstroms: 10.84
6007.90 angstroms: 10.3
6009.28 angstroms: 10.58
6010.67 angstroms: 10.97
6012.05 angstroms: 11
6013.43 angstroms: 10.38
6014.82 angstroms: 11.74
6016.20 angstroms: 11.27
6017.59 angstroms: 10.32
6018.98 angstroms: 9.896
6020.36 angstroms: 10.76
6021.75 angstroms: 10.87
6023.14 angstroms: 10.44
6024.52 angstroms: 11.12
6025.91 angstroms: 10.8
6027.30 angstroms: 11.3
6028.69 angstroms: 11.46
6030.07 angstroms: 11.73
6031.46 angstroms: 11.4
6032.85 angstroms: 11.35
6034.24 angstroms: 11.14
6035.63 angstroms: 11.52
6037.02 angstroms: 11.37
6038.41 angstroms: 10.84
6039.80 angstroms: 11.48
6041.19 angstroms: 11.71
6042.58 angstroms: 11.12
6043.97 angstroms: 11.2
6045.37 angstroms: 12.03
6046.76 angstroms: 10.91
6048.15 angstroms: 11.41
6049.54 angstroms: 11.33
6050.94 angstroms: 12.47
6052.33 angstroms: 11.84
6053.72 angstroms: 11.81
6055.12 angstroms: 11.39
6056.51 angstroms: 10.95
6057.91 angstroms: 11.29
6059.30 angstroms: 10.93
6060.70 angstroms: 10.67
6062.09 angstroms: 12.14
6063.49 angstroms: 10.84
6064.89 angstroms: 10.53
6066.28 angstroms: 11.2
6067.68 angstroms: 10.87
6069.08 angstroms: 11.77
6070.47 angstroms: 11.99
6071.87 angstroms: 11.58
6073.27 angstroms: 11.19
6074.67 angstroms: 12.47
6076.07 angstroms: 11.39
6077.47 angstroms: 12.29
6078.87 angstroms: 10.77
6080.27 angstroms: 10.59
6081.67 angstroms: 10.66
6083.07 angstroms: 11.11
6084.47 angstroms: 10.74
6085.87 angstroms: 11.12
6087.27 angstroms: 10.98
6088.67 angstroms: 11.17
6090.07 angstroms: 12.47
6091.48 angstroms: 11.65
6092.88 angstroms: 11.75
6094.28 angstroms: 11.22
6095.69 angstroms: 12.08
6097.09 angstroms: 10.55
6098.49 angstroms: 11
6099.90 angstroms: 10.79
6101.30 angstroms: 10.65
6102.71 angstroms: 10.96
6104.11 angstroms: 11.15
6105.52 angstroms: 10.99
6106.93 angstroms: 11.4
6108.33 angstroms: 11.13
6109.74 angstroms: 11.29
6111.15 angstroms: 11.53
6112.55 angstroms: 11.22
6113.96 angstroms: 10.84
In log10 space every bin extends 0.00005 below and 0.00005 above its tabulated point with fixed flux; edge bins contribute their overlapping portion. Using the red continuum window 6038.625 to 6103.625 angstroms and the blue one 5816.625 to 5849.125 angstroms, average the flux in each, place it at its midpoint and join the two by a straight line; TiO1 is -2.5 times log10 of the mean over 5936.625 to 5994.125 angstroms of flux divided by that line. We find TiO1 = 0.03 mag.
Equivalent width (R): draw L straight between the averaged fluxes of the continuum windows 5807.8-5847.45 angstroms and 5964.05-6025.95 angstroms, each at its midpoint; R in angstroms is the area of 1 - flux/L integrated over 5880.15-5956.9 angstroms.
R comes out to 4.37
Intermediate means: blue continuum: 11.4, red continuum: 11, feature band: 10.5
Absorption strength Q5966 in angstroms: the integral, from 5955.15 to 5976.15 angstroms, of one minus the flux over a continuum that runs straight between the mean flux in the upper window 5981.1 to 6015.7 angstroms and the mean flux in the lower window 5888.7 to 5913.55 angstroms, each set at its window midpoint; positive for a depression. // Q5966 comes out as -1.2 angstroms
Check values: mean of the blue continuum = 9.88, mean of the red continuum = 11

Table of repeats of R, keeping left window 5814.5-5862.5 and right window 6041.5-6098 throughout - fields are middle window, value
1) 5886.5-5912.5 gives 3.5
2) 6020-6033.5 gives 0.2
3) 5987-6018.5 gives 1.1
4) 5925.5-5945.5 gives 0.2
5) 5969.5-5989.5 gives 0.3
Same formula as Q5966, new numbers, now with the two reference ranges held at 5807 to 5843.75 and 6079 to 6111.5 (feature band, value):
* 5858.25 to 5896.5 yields 3.7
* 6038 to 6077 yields -0.7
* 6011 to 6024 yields 0.6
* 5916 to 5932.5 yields 0.4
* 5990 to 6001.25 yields 0.1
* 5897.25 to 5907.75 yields 0.9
